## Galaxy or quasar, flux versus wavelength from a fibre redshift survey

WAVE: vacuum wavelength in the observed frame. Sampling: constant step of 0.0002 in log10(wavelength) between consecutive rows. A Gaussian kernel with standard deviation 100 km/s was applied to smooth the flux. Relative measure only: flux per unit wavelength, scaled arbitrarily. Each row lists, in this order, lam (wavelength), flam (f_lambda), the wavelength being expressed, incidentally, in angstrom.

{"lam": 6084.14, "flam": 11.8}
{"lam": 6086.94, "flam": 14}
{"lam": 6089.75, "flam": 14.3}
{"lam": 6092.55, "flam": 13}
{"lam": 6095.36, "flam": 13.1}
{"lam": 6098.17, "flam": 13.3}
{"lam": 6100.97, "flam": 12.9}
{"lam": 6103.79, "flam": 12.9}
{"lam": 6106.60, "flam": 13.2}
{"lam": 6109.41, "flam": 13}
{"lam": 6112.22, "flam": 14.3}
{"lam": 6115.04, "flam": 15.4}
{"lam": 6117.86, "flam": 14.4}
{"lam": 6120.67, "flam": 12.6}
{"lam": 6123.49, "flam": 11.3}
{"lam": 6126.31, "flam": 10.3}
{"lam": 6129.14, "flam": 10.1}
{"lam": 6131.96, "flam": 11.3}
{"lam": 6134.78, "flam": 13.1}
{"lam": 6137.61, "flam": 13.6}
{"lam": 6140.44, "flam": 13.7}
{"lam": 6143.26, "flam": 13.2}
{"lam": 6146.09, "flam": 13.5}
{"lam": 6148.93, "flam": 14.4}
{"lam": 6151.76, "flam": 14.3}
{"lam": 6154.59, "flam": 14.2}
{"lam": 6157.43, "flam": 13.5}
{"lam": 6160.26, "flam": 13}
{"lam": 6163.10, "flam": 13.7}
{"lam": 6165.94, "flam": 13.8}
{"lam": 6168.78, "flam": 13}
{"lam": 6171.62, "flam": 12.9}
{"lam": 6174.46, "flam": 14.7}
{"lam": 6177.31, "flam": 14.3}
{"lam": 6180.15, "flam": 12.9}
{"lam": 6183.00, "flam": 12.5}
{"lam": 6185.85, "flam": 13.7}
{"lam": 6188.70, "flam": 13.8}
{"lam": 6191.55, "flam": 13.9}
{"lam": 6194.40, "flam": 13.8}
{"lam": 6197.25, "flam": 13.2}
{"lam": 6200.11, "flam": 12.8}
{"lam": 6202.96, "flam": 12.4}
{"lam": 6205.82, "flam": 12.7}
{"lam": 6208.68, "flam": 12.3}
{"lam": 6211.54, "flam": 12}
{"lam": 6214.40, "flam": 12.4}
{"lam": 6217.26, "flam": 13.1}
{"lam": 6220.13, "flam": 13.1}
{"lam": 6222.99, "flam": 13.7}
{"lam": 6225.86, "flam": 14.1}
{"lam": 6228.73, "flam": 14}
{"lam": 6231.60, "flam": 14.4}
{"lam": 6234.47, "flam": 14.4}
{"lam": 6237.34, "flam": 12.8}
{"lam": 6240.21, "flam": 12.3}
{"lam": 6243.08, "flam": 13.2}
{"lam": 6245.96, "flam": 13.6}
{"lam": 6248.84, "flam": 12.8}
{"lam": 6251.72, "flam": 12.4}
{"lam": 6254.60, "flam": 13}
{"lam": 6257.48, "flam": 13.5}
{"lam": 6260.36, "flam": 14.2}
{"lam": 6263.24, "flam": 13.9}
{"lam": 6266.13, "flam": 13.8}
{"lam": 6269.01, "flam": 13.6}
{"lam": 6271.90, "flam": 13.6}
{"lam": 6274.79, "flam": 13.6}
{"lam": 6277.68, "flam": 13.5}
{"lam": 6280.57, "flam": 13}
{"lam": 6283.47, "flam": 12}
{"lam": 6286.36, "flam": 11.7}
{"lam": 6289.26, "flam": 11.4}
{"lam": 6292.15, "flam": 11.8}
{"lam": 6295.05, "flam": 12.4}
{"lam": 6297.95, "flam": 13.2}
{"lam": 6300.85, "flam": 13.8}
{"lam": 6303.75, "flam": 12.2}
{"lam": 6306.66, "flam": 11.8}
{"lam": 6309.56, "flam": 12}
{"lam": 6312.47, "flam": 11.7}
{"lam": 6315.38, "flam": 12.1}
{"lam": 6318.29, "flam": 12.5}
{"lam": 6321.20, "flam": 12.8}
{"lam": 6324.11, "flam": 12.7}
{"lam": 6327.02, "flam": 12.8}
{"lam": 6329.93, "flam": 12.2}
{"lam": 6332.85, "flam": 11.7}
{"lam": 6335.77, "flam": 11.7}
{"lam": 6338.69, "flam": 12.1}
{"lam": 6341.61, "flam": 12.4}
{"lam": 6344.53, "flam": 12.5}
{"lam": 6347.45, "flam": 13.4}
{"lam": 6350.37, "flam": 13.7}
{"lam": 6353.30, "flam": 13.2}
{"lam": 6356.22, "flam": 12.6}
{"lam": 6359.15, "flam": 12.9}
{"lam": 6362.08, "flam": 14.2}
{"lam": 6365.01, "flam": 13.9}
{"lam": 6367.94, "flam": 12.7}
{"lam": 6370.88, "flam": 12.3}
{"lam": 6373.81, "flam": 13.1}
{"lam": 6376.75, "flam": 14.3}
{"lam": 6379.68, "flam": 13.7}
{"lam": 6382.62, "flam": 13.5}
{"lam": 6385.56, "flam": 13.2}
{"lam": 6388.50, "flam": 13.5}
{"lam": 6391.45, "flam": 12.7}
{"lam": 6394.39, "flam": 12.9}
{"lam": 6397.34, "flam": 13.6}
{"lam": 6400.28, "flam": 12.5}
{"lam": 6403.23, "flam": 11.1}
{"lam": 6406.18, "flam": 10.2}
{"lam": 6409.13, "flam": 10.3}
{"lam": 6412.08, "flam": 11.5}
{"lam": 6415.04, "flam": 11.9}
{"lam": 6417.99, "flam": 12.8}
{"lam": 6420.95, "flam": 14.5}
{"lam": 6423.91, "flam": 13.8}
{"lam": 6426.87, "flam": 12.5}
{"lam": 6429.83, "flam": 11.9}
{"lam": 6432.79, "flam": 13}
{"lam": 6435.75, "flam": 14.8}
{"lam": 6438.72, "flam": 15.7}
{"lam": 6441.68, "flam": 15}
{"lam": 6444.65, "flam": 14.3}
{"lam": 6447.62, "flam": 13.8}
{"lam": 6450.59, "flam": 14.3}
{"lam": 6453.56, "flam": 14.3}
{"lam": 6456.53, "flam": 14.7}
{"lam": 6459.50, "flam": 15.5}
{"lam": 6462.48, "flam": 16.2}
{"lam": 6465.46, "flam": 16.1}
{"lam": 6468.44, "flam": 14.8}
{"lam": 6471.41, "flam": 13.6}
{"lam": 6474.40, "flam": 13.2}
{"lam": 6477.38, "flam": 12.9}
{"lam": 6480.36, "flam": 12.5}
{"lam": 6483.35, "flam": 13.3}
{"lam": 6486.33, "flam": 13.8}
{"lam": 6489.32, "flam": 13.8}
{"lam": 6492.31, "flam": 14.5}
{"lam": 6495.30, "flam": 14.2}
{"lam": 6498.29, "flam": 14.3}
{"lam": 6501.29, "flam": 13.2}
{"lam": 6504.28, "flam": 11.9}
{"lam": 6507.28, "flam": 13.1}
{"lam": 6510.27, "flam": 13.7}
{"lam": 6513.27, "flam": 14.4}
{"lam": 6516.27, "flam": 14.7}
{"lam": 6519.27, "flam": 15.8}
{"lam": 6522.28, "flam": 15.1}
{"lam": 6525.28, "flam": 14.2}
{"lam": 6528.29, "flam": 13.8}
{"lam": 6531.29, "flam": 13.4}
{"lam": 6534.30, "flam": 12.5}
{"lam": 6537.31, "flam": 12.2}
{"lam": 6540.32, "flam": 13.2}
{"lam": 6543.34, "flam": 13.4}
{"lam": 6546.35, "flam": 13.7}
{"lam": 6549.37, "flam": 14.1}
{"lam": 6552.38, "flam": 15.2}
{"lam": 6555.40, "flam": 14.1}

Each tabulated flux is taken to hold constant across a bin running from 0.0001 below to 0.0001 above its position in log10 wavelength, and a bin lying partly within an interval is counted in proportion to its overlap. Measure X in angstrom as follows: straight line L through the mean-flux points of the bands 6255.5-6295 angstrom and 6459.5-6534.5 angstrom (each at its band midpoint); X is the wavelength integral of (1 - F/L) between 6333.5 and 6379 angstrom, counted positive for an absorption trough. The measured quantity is 1.4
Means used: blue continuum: 13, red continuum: 14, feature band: 13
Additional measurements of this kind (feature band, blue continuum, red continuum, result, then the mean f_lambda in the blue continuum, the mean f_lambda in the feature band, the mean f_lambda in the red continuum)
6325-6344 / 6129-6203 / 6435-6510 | 2.22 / 13.4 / 12.2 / 14.1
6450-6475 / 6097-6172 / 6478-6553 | -2.13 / 13.1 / 14.8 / 13.7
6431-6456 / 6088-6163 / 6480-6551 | -1.40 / 13.2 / 14.4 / 13.7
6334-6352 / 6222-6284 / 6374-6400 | 1.03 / 13.4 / 12.6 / 13.4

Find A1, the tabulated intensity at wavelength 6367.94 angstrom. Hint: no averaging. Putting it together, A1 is 12.7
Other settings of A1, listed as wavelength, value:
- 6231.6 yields 14.4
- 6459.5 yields 15.5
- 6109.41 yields 13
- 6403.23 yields 11.1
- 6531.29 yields 13.4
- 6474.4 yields 13.2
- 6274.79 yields 13.6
